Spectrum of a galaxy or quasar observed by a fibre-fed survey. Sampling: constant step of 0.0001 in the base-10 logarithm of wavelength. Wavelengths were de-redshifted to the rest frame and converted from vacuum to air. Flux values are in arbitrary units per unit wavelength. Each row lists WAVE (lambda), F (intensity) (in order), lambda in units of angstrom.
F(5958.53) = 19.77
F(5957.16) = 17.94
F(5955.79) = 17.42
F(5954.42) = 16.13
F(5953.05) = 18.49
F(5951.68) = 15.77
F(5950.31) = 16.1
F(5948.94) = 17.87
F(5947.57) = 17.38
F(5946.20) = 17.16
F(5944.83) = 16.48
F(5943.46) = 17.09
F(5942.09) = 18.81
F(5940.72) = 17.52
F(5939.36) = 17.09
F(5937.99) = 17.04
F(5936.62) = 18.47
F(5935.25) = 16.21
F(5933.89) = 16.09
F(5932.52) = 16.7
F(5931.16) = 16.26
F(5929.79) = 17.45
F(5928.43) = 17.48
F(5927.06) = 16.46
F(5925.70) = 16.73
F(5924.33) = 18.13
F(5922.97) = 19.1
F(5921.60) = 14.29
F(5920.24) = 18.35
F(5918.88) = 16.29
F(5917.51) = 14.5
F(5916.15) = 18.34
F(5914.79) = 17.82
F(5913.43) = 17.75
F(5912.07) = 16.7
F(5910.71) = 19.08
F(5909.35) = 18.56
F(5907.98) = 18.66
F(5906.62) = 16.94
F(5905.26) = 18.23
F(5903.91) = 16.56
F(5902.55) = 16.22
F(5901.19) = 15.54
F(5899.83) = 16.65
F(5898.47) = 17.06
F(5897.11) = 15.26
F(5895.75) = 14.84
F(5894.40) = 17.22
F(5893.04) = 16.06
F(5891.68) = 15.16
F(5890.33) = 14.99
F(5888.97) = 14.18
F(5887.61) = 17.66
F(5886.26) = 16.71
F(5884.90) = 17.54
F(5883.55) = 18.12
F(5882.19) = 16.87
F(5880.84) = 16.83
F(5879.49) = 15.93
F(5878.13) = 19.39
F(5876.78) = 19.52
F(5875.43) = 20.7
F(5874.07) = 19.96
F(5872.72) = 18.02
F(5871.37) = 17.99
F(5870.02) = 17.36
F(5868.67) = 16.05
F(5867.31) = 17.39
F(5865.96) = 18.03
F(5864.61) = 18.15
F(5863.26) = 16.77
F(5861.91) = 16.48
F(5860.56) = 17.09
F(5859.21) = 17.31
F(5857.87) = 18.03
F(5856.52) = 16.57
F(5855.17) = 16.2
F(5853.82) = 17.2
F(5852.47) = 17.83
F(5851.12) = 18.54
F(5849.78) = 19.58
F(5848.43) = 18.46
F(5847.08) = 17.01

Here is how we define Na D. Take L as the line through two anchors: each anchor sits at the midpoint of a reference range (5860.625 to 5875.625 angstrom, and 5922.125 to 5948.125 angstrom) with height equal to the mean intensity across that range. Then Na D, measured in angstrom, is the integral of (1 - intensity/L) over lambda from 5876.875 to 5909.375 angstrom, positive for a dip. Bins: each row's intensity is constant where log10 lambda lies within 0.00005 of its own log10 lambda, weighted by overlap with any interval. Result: 1.5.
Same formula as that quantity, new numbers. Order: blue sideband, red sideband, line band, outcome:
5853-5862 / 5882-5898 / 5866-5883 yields -1.4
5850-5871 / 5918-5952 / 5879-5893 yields 0.7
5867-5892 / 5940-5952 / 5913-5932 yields 0.2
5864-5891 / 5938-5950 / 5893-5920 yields 0.8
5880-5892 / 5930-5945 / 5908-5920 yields -0.5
